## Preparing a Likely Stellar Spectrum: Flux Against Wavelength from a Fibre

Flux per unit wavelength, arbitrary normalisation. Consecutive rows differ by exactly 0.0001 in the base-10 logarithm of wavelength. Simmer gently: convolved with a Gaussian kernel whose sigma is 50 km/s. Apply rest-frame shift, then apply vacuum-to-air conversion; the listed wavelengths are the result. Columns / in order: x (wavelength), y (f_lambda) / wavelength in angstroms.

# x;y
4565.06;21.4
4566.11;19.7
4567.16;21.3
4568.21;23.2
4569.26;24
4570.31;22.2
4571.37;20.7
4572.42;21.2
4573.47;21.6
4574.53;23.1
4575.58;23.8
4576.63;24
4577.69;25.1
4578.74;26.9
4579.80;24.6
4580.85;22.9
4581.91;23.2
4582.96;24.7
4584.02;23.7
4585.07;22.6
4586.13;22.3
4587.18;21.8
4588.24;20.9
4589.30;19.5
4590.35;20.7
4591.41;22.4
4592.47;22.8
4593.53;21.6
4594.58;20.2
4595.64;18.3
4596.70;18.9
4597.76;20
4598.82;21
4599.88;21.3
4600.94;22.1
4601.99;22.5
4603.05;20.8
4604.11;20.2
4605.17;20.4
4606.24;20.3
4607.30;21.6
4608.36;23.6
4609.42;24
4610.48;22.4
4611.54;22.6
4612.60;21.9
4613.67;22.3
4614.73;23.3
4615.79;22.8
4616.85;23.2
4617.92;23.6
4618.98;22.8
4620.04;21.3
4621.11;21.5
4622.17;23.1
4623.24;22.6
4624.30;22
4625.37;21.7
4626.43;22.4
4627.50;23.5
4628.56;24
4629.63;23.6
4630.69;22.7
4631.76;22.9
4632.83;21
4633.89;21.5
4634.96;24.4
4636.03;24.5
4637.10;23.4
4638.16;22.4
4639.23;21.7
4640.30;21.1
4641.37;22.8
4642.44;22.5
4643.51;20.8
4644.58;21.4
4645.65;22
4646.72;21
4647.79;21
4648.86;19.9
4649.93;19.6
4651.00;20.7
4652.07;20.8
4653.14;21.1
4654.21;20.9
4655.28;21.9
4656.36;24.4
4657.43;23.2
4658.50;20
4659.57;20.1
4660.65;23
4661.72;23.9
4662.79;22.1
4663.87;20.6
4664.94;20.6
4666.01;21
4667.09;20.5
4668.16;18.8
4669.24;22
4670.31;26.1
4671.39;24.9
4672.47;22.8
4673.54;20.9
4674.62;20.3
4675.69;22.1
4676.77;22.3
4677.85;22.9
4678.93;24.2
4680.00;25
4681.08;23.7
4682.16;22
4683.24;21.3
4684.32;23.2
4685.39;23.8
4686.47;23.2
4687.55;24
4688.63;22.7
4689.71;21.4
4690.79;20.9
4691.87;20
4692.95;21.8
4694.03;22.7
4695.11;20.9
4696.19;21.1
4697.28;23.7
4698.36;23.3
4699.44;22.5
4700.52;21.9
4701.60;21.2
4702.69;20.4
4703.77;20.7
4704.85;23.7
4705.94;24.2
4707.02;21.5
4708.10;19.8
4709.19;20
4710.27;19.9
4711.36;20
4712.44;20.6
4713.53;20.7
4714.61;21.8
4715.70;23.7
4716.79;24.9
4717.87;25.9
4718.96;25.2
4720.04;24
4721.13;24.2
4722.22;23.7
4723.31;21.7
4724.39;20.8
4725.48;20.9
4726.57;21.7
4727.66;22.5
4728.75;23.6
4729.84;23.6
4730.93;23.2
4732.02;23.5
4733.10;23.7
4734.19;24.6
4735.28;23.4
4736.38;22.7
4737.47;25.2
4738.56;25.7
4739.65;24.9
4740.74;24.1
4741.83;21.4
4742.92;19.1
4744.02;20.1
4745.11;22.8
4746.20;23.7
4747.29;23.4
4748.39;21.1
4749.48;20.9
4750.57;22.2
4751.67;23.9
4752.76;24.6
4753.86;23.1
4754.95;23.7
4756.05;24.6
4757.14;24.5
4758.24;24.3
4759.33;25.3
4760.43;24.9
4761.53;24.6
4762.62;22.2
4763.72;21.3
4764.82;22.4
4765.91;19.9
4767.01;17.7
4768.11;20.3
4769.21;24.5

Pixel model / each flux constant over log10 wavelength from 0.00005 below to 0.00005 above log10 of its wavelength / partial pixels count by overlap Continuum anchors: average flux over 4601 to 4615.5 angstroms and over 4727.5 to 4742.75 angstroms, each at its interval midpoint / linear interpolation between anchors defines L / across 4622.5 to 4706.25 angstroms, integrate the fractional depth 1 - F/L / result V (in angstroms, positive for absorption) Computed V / 2.16 angstroms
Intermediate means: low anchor 22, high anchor 23.6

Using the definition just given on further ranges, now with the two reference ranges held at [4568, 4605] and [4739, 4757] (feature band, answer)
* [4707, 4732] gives 0.31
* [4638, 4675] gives 1.30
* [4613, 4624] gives -0.19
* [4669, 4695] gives -0.16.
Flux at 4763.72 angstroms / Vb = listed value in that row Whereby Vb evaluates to 21.3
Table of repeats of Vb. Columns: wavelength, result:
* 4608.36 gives 23.6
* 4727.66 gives 22.5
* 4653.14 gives 21.1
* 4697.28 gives 23.7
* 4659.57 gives 20.1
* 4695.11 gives 20.9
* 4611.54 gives 22.6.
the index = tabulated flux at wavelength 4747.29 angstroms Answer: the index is 23.4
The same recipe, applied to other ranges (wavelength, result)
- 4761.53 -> 24.6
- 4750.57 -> 22.2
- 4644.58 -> 21.4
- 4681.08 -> 23.7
